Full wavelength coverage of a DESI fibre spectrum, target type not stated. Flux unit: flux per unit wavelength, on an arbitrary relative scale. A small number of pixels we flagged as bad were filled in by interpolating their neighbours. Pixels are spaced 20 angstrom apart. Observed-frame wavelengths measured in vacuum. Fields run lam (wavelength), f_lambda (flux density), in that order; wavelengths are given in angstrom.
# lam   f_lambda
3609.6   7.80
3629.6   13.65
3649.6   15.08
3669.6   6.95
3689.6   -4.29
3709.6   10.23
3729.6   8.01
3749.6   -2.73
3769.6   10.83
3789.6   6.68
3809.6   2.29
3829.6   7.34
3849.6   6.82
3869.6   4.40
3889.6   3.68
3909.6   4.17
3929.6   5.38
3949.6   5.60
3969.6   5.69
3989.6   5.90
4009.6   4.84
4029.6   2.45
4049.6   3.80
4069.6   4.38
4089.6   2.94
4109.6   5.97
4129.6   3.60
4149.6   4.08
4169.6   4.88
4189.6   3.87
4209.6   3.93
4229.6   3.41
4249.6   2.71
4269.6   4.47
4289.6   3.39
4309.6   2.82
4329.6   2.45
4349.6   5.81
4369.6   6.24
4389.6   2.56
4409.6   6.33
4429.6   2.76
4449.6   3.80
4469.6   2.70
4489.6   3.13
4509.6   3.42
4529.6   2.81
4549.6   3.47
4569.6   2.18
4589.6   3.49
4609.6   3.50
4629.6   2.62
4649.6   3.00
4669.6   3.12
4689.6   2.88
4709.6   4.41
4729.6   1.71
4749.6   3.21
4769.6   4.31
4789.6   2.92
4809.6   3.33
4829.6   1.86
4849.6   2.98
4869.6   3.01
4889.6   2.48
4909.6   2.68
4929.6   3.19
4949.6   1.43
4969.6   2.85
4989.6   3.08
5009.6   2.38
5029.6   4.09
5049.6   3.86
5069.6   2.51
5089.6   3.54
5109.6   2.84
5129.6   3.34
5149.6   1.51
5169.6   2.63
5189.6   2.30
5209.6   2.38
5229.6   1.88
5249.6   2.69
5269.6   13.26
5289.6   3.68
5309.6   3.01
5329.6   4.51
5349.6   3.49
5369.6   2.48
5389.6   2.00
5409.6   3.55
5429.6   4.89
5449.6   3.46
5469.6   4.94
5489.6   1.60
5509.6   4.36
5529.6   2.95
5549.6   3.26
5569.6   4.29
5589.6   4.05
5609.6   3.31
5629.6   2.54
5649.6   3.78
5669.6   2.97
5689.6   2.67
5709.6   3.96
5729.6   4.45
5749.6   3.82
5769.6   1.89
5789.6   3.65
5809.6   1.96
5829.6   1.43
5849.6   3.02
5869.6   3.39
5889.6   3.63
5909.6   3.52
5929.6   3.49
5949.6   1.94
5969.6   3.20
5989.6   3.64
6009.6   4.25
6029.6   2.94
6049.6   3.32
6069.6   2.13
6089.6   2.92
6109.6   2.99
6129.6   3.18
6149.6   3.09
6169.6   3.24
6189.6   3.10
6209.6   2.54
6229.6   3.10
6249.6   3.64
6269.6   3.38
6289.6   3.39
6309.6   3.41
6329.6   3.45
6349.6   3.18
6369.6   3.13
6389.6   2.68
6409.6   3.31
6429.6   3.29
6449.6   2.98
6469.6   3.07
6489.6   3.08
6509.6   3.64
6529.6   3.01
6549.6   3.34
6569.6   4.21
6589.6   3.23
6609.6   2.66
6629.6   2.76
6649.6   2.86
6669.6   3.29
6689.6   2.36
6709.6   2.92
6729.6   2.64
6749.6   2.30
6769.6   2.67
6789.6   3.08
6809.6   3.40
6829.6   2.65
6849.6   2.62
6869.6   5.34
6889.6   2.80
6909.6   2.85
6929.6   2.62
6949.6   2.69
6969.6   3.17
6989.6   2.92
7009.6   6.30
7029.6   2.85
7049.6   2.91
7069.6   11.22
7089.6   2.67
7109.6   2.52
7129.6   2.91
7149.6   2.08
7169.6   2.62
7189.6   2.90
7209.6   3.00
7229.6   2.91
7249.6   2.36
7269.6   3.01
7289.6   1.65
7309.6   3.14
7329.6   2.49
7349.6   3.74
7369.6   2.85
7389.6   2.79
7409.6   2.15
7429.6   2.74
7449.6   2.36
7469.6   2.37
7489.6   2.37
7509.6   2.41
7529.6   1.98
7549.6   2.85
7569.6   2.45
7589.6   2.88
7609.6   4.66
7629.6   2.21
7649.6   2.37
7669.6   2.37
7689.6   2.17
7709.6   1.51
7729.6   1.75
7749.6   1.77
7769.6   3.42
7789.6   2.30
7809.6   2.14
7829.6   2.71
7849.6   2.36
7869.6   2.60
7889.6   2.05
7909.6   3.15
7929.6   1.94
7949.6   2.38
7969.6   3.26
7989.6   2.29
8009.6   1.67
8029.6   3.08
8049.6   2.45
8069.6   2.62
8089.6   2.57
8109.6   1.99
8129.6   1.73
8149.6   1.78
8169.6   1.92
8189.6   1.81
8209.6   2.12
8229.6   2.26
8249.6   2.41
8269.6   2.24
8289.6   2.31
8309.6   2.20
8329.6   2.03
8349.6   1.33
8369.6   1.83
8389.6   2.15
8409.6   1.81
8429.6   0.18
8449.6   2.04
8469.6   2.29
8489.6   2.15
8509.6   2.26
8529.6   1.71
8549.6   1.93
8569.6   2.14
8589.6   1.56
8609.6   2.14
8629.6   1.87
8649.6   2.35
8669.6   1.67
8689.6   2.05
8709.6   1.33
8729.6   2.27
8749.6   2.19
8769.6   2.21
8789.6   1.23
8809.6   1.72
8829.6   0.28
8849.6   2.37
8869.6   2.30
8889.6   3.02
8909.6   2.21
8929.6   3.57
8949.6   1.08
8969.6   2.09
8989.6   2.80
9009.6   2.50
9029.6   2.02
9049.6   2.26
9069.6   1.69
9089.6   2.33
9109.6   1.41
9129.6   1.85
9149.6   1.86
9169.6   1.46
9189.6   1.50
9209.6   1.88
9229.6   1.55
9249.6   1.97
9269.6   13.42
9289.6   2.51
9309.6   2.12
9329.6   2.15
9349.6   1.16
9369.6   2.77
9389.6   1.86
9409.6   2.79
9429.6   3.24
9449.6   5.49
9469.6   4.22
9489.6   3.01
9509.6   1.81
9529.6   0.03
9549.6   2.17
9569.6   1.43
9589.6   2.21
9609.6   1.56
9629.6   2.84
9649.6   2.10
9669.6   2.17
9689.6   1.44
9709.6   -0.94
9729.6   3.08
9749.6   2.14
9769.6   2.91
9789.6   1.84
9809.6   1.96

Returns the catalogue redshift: 0.41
